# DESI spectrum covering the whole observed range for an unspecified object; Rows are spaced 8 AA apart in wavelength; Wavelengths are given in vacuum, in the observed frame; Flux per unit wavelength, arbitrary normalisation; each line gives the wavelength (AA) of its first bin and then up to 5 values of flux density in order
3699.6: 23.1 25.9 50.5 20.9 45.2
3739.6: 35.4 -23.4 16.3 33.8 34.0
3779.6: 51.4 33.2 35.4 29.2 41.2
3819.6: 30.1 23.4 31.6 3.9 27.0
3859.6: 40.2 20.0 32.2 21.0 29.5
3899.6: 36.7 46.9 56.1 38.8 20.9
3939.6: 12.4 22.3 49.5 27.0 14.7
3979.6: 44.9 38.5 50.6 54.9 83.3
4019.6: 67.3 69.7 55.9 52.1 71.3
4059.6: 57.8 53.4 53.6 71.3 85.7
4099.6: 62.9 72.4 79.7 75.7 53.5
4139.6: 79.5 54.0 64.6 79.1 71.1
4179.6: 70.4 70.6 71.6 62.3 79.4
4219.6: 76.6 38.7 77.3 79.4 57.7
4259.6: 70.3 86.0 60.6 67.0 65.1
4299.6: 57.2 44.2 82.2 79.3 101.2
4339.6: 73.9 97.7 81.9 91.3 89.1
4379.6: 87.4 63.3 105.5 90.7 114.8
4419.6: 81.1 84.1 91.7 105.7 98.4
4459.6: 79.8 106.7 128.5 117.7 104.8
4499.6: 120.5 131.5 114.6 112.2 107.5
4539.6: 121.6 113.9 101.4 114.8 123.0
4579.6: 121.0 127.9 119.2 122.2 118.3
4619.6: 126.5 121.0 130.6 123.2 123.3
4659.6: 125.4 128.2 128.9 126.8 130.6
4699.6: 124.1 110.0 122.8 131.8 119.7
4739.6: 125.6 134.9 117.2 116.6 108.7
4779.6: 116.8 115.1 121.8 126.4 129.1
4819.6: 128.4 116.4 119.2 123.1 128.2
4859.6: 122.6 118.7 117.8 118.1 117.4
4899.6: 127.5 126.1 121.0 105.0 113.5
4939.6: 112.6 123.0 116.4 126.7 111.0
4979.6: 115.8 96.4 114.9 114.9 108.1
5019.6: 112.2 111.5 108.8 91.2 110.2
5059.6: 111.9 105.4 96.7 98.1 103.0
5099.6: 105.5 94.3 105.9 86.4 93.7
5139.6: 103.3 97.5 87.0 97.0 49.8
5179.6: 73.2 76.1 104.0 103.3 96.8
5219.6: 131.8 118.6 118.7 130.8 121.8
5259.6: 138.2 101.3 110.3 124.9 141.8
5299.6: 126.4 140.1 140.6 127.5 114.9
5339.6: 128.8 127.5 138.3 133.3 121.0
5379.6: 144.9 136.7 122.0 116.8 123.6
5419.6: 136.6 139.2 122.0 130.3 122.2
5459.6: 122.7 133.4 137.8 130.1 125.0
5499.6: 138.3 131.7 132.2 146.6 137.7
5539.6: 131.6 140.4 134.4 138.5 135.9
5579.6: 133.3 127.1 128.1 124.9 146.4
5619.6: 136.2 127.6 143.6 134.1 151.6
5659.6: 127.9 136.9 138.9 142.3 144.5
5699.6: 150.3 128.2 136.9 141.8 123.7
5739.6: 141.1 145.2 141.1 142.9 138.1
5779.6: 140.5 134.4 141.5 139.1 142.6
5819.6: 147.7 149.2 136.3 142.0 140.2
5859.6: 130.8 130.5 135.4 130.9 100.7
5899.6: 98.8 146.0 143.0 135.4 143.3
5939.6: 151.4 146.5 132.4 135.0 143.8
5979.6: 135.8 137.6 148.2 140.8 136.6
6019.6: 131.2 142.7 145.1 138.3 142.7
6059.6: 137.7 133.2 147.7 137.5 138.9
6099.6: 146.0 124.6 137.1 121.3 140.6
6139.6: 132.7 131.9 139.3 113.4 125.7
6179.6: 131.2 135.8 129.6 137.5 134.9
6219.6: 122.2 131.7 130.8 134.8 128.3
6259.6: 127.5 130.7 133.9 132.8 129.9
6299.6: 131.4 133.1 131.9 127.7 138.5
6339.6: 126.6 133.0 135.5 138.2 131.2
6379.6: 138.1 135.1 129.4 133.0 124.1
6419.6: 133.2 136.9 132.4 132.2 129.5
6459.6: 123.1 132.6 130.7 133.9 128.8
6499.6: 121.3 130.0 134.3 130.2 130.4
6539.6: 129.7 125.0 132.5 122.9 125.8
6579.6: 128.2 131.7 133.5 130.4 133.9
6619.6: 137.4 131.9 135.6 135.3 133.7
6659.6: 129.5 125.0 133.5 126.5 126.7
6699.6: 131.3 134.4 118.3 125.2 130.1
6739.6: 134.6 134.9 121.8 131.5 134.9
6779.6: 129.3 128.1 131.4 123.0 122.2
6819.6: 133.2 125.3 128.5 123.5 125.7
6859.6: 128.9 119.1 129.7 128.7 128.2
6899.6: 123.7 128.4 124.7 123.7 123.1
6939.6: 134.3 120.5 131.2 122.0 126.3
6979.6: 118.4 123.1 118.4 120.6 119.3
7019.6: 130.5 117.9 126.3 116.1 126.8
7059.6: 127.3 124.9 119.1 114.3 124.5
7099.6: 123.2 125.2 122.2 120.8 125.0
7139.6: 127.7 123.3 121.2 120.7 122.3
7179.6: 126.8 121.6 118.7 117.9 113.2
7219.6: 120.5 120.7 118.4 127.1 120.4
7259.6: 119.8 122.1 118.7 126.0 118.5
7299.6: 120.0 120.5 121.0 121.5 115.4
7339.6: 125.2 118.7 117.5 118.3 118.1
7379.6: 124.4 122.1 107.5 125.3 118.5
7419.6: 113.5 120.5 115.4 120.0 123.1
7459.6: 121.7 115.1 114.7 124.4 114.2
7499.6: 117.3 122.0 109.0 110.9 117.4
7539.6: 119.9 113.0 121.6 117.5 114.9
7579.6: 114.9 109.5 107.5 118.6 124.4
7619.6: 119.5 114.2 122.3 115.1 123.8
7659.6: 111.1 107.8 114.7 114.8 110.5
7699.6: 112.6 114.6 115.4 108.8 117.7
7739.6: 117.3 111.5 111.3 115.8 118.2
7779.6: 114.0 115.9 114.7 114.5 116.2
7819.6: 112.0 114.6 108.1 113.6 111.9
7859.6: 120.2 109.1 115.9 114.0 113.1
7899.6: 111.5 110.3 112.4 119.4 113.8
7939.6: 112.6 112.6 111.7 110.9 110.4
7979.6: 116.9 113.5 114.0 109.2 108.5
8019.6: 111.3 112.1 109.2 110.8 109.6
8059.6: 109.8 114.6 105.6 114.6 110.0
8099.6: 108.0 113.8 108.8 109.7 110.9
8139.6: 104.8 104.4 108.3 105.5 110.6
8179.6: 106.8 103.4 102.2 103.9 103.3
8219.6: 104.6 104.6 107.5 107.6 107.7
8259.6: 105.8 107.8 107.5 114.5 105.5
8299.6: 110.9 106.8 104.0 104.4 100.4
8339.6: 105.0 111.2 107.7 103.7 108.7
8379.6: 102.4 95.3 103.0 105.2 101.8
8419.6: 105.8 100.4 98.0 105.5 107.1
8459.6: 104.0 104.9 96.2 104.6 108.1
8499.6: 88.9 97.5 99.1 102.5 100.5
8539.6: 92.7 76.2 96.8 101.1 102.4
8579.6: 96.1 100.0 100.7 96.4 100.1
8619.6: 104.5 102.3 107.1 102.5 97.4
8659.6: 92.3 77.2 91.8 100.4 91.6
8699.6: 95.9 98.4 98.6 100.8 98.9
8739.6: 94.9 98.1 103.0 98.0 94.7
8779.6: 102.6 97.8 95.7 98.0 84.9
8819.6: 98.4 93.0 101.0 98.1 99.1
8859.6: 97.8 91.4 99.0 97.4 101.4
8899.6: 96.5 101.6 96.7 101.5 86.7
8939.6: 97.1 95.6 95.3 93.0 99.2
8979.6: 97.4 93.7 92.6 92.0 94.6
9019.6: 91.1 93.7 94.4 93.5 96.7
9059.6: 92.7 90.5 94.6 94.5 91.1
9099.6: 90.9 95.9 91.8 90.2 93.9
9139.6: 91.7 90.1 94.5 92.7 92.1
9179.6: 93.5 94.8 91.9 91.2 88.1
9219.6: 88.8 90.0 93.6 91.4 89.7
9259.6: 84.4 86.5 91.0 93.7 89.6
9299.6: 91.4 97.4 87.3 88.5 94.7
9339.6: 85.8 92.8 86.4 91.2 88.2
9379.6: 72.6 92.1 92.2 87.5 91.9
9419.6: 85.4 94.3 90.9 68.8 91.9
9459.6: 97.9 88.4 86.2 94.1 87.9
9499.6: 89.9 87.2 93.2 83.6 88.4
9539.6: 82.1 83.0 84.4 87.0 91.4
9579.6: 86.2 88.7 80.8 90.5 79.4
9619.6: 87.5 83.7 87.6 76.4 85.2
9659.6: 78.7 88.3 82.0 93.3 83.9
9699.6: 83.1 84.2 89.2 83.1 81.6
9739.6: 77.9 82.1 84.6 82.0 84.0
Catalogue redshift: 0.000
